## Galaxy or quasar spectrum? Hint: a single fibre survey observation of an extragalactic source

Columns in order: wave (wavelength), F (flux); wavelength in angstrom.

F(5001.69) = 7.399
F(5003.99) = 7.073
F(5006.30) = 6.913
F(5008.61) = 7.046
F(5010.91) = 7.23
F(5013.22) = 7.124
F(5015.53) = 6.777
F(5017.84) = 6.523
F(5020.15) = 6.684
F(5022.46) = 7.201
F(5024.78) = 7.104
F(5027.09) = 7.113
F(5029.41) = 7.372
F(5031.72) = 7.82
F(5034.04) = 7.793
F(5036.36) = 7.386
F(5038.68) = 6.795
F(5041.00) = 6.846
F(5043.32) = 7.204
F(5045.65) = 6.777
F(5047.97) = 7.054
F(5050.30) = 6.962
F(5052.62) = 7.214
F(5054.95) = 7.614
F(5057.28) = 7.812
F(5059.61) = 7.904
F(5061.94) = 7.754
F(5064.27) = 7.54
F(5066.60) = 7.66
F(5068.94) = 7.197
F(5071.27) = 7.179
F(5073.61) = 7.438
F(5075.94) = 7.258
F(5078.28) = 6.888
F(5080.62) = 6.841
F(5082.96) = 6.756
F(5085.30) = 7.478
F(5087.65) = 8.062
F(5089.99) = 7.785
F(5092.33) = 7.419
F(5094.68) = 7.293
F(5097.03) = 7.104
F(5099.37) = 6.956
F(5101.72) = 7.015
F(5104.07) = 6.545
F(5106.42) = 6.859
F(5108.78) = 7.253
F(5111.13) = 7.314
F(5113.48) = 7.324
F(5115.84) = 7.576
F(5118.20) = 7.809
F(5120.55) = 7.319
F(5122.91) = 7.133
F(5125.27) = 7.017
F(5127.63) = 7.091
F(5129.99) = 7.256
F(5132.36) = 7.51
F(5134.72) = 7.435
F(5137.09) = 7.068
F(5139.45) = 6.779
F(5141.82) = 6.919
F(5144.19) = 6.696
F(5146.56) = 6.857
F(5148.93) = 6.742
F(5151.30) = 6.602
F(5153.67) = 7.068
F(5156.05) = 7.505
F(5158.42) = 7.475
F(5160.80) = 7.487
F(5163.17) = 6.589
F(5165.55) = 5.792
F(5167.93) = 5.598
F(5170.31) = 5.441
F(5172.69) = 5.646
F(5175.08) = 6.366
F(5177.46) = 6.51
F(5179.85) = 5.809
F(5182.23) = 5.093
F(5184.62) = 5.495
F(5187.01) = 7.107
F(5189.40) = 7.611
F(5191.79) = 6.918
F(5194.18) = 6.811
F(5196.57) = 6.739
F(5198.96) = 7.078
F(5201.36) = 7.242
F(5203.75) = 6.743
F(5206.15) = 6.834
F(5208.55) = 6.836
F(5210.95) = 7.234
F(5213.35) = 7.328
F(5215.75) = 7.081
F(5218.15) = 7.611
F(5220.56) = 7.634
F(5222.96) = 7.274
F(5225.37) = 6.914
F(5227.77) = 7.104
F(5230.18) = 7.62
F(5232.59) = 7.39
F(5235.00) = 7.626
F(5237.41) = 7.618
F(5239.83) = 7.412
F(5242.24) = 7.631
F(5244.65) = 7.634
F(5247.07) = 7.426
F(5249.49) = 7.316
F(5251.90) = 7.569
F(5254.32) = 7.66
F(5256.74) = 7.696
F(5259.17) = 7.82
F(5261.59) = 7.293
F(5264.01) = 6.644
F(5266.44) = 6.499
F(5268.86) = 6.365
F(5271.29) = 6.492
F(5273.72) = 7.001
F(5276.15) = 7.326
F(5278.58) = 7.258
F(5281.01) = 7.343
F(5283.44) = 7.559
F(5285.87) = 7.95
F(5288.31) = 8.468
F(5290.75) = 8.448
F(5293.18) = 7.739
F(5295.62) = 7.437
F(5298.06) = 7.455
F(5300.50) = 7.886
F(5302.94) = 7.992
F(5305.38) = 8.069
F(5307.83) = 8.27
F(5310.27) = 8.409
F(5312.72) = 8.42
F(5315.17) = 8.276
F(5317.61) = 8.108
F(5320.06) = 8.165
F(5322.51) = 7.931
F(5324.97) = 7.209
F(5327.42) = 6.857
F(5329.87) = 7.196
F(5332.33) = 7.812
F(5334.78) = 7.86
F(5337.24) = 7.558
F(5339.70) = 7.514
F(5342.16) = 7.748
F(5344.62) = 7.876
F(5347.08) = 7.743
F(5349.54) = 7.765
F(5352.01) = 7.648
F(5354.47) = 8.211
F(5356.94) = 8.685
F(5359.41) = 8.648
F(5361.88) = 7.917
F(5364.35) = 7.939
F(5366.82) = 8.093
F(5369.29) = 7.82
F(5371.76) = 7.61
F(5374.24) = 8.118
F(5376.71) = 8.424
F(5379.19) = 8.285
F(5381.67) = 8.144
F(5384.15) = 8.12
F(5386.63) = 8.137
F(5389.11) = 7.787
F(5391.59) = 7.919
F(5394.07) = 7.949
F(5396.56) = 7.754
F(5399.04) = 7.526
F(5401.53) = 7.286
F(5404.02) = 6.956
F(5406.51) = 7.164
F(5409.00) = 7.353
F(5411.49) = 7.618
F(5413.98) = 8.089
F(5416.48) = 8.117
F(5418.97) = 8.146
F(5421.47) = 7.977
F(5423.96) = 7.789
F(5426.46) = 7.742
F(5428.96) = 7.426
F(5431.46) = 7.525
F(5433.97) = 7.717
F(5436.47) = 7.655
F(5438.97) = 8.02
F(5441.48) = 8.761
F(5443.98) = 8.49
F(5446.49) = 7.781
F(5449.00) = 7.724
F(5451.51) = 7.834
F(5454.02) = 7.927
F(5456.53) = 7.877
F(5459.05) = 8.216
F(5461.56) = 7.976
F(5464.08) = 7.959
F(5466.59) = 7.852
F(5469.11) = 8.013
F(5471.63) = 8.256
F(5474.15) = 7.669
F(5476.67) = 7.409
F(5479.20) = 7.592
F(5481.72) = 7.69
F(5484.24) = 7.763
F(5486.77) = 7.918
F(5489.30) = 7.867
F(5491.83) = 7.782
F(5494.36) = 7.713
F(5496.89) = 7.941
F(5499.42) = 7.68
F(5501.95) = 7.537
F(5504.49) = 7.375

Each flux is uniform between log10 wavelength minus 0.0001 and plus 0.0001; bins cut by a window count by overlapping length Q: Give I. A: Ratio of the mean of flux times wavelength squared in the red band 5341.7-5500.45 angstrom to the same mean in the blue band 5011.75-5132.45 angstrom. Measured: 1.24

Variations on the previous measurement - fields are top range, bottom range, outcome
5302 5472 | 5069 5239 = 1.23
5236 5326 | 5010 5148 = 1.14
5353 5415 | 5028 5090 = 1.22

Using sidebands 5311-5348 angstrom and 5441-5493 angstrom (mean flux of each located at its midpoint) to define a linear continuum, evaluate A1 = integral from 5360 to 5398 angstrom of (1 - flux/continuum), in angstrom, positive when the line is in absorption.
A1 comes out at -1.0 angstrom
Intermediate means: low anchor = 7.76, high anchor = 7.91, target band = 8.01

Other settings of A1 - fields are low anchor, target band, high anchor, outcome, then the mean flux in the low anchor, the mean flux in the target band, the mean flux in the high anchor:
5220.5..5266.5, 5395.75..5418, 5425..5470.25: 0.8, 7.4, 7.55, 7.92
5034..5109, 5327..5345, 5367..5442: 0.3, 7.25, 7.57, 7.83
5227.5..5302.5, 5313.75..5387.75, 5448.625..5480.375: -2.7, 7.45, 7.92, 7.87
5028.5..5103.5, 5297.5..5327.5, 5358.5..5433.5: -1.1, 7.31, 7.98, 7.84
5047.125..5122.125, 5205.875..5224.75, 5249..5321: 0.7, 7.32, 7.24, 7.63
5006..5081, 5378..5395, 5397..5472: -0.7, 7.22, 8.05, 7.82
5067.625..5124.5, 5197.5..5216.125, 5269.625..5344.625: 1.1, 7.24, 7.04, 7.72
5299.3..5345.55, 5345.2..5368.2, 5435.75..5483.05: -0.6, 7.85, 8.06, 7.94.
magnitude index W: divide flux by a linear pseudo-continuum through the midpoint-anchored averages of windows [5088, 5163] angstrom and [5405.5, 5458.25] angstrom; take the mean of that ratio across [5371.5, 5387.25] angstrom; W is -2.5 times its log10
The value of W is -0.06 mag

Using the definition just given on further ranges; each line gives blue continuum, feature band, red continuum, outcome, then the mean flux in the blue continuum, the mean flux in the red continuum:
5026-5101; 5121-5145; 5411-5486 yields 0.05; 7.32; 7.89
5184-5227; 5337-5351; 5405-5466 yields -0.02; 7.05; 7.87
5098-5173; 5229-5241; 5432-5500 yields -0.04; 6.94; 7.89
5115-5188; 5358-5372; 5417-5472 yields -0.06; 6.73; 7.94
